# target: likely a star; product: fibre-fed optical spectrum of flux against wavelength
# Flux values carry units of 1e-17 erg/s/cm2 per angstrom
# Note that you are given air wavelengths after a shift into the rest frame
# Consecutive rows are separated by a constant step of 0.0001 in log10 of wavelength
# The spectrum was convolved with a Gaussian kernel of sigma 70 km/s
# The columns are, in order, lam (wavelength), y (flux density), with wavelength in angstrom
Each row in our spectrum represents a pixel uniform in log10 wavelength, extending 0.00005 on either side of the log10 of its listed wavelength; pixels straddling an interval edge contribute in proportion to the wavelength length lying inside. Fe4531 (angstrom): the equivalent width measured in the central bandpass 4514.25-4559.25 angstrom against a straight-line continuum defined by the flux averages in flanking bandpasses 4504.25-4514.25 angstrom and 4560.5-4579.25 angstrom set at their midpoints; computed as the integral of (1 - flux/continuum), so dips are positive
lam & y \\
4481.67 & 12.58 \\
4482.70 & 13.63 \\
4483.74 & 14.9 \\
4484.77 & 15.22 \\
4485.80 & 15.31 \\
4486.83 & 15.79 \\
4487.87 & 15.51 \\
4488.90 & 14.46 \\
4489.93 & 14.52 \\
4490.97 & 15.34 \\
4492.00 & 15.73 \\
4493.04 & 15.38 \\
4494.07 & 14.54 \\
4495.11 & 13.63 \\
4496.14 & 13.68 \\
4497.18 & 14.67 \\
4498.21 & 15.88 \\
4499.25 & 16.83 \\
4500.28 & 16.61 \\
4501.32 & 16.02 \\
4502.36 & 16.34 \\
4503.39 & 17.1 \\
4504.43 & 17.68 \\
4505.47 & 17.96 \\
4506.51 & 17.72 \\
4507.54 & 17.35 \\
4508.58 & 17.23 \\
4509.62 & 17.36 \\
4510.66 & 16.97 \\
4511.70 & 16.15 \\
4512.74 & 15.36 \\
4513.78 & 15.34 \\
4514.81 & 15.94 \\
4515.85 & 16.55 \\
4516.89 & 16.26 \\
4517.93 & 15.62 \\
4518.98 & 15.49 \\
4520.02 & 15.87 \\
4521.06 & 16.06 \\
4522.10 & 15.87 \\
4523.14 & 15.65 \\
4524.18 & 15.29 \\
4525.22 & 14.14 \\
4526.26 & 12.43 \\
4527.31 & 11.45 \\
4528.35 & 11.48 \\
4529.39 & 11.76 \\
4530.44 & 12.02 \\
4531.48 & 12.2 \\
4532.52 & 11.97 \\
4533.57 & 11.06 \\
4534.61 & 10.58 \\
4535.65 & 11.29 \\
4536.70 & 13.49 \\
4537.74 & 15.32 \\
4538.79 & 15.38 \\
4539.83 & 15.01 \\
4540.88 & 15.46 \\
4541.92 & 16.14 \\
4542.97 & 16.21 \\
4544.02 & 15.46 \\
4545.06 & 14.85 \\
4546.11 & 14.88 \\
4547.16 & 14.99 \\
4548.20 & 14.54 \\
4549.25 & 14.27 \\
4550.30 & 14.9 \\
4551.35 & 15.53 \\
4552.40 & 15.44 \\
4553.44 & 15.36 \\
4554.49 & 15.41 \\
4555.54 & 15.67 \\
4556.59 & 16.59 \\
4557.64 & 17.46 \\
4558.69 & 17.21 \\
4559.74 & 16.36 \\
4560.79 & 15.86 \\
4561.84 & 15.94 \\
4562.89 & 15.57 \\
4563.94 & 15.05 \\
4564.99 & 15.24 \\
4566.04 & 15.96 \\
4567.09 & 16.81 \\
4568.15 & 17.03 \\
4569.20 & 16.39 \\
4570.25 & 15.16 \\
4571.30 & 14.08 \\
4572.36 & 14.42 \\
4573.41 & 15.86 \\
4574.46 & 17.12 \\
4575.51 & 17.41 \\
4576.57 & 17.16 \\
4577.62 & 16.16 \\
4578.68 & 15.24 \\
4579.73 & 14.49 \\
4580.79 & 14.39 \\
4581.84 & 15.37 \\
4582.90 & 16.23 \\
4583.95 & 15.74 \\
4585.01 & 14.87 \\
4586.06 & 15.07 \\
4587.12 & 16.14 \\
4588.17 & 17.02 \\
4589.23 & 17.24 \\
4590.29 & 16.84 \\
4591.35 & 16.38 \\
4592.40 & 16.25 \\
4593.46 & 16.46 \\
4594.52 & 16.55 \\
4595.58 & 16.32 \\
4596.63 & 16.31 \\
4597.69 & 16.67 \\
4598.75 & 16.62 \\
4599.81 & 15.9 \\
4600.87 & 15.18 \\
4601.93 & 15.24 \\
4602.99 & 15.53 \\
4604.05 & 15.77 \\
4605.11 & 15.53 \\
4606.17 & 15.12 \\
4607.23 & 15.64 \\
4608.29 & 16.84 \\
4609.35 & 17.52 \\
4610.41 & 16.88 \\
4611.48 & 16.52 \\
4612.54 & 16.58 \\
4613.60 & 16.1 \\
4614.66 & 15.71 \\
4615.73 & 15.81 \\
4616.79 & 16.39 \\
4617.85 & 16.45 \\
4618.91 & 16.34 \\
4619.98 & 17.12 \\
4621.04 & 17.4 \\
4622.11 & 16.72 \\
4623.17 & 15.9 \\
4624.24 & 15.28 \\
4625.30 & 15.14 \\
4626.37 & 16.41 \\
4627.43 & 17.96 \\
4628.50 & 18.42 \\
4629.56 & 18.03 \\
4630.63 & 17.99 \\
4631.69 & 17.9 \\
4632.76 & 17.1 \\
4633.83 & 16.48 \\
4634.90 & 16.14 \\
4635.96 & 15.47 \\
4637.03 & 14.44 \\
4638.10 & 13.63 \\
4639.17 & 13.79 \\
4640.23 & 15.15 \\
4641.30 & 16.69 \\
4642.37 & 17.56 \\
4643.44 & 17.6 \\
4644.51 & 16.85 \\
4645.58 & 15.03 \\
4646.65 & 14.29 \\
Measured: 5.0 angstrom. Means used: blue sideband 16.9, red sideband 15.9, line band 14.6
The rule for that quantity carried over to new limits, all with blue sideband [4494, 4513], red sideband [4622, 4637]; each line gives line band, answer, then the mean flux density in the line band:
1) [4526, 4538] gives 3.2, 12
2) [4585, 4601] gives 0.3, 16.3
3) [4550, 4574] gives 1.0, 15.8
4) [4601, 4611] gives 0.4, 16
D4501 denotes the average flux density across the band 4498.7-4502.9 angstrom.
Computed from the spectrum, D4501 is 16.5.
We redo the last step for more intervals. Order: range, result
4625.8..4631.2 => 17.8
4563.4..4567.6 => 15.8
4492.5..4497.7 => 14.4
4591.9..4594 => 16.3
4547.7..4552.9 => 14.9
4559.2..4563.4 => 15.9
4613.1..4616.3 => 15.9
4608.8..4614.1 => 16.7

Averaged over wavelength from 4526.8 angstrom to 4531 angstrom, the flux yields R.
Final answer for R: 11.7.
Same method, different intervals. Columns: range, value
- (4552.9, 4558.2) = 16.1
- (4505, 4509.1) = 17.6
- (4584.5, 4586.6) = 15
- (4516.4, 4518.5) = 15.9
